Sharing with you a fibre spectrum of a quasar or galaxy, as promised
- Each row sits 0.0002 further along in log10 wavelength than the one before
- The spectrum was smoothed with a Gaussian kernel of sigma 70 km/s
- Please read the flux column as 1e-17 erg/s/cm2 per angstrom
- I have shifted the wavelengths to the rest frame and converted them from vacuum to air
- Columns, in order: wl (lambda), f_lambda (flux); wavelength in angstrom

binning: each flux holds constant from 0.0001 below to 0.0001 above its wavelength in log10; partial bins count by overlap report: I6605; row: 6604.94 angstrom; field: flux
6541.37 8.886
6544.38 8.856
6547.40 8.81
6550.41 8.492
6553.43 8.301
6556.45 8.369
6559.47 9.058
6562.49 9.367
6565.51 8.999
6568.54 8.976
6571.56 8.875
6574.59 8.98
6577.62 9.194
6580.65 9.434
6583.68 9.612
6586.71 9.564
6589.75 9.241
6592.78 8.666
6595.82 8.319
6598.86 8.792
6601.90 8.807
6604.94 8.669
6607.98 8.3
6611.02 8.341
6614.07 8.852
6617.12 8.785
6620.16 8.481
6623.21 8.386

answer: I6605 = 8.669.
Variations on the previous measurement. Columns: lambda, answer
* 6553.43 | 8.301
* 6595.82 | 8.319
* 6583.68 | 9.612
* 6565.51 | 8.999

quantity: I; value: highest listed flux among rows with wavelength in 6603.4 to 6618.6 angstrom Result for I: 8.852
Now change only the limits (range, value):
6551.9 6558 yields 8.369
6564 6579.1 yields 9.194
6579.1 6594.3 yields 9.612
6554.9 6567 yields 9.367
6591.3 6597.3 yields 8.666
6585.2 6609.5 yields 9.564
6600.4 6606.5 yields 8.807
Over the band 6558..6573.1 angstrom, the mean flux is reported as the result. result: 9.06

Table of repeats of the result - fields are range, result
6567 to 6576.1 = 8.94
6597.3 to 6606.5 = 8.75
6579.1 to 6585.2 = 9.53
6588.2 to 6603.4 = 8.76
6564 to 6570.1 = 8.99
